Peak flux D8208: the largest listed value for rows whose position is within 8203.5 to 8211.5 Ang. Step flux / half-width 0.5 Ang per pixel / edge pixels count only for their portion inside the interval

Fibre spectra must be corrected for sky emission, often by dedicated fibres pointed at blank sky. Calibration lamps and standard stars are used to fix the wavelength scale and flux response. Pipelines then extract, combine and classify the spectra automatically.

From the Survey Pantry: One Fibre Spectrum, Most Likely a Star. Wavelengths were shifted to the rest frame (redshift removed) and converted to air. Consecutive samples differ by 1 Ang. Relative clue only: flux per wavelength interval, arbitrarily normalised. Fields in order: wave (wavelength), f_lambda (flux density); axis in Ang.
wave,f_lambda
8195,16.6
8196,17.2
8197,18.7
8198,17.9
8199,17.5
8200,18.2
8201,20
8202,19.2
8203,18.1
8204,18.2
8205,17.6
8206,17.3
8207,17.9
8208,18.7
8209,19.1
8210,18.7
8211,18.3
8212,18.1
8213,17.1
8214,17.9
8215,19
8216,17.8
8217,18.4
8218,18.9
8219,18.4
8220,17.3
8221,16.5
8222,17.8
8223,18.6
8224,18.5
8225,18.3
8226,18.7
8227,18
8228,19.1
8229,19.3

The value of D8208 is 19.1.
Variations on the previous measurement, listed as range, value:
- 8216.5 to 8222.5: 18.9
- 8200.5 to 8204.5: 20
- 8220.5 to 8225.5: 18.6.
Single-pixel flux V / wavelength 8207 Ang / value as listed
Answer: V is 17.9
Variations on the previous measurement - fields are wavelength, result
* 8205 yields 17.6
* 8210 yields 18.7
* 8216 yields 17.8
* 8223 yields 18.6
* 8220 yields 17.3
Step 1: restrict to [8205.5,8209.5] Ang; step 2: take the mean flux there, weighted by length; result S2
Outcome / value 18.2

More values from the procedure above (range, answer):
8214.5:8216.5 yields 18.4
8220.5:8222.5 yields 17.1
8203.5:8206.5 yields 17.7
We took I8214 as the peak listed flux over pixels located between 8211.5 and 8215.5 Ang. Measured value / 19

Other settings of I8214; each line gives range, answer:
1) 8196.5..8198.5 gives 18.7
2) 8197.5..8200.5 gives 18.2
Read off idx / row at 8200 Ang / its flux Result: 18.2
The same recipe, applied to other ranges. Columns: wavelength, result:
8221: 16.5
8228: 19.1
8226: 18.7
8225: 18.3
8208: 18.7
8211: 18.3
